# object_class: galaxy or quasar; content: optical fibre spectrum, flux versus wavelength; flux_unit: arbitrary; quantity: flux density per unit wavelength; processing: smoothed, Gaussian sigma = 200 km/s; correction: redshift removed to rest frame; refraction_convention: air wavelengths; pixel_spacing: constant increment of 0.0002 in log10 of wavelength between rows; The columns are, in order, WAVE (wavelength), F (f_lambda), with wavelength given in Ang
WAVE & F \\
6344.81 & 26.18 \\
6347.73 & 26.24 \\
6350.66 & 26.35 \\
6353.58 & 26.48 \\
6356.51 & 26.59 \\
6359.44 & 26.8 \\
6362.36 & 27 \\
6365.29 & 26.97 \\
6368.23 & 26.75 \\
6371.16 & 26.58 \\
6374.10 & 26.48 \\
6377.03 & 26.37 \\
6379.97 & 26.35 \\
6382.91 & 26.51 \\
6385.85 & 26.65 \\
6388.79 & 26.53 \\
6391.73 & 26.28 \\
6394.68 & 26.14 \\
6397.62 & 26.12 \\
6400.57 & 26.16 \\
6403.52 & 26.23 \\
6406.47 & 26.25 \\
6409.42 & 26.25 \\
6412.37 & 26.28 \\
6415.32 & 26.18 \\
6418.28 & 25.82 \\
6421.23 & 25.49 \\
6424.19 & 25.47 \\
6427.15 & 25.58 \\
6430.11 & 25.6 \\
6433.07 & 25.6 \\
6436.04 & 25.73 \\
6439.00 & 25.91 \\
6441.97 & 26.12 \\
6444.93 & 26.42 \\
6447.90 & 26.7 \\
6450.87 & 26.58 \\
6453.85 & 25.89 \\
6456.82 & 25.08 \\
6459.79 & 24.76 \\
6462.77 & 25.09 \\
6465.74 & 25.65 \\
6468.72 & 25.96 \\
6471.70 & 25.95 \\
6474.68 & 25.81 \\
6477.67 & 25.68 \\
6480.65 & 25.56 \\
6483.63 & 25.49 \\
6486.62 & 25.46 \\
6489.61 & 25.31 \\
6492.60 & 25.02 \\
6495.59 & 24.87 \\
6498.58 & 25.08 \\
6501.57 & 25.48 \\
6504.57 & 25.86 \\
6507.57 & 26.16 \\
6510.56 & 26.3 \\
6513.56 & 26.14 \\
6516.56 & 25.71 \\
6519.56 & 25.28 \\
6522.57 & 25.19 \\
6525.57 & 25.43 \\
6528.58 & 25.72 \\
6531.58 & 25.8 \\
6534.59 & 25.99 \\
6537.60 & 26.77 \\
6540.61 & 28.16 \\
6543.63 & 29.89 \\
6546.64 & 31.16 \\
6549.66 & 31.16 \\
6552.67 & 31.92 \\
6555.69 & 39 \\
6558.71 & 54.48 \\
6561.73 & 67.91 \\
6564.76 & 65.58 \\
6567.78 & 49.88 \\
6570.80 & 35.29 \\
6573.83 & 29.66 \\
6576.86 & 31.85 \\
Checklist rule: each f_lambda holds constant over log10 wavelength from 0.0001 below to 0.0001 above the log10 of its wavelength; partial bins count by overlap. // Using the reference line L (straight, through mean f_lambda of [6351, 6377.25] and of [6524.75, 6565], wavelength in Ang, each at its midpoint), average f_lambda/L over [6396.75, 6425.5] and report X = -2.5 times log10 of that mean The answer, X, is 0.12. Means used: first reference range 26.7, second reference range 35.6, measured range 26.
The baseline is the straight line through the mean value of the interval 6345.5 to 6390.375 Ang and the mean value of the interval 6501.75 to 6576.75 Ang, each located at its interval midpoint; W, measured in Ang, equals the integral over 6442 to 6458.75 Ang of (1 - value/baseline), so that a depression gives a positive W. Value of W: 2.1 Ang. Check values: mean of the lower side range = 26.6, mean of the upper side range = 33.4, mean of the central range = 26.1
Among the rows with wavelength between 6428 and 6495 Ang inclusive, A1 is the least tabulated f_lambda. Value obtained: 24.76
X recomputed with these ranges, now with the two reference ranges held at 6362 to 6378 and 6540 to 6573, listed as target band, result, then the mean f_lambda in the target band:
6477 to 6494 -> 0.39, 25.4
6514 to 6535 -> 0.48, 25.6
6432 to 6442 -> 0.24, 25.8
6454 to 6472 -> 0.33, 25.4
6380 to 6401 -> 0.08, 26.4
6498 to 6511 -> 0.42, 25.8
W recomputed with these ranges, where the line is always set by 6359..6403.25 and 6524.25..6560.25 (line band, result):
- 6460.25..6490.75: 3.9 Ang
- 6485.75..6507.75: 3.4 Ang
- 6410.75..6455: 3.3 Ang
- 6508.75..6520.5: 1.8 Ang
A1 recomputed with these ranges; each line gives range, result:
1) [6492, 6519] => 24.87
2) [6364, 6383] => 26.35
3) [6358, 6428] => 25.47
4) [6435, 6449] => 25.73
